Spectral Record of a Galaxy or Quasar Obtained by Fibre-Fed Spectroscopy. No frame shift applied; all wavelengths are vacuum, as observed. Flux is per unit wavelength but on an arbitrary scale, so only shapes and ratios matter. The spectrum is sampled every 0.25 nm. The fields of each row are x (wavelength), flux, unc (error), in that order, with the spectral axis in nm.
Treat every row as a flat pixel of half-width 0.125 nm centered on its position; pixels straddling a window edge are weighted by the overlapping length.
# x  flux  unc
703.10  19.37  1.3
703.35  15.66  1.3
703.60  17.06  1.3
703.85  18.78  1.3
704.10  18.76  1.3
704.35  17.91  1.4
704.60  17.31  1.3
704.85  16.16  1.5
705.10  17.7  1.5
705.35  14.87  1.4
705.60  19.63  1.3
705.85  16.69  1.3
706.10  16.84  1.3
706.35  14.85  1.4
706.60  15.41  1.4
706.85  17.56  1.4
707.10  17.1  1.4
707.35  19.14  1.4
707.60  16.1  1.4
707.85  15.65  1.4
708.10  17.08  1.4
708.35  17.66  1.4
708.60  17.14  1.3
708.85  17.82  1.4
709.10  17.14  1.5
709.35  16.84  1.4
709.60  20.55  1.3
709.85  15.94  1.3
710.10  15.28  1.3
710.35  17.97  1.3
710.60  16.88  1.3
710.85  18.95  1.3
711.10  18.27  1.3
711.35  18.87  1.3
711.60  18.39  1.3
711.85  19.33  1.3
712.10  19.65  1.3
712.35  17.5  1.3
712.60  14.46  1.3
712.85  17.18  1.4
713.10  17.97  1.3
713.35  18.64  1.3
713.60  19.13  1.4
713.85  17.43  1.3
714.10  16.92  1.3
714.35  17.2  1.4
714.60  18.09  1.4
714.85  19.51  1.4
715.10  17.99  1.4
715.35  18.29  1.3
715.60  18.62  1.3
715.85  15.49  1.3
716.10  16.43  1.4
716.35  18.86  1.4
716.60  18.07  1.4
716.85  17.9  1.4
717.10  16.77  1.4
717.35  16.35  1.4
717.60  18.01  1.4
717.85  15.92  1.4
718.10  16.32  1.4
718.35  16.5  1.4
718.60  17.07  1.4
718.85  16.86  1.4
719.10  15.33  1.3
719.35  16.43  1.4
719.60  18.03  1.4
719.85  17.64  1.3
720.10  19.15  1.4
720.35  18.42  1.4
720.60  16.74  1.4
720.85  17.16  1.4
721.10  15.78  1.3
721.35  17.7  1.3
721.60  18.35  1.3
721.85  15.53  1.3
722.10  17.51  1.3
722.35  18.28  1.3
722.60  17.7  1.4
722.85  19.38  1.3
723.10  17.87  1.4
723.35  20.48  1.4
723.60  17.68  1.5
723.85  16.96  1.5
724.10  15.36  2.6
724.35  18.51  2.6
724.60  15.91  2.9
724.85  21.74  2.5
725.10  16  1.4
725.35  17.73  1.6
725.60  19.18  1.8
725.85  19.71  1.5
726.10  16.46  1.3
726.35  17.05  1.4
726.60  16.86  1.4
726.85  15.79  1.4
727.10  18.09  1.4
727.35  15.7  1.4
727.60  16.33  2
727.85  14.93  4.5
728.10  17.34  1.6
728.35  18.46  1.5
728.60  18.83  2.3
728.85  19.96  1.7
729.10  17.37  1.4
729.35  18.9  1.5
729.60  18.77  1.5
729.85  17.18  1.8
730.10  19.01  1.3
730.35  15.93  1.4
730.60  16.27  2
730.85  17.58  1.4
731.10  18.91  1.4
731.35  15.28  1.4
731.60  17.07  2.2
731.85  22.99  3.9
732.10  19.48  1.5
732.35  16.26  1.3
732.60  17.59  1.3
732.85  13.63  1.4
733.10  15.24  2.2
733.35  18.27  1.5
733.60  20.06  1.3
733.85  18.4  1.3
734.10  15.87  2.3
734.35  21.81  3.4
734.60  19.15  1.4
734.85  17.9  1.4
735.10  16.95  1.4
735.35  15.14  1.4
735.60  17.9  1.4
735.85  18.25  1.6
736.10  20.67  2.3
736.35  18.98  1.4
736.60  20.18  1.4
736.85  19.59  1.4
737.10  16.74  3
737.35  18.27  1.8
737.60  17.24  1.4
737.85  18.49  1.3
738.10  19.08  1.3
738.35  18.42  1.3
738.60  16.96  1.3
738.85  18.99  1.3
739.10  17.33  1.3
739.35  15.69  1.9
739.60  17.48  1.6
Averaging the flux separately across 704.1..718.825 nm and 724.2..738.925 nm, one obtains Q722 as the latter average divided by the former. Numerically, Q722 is 1.03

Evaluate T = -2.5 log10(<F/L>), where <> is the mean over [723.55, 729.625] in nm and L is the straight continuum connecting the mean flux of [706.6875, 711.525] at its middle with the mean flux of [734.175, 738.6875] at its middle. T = 0.03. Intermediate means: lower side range 17.5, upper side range 18.4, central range 17.6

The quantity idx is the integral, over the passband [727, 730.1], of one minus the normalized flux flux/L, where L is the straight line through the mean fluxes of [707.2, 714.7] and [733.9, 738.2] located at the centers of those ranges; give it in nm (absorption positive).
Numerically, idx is 0.08 nm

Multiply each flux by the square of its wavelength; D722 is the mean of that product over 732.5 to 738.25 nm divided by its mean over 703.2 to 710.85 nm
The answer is 1.14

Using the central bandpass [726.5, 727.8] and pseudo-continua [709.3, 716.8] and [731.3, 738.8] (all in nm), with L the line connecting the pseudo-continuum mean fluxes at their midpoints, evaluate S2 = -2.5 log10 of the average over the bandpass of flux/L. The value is 0.10 mag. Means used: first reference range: 17.8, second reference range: 18.1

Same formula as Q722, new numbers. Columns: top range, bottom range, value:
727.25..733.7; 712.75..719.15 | 1.01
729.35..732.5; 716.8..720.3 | 1.05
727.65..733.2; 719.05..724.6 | 1.00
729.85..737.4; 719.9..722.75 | 1.03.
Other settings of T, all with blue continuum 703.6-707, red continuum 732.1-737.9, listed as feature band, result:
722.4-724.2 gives -0.02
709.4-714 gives -0.04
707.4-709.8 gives -0.01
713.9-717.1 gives -0.02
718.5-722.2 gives 0.02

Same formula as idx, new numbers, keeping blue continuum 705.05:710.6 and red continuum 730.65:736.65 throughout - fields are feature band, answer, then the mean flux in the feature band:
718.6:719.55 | 0.05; 16.5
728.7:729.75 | -0.05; 18.7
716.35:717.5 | -0.01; 17.5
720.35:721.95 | 0.05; 17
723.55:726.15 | -0.02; 17.8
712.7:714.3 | -0.05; 17.8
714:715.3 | -0.05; 18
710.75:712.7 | -0.12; 18.2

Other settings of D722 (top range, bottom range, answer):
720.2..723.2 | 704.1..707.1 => 1.09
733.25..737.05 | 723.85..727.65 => 1.10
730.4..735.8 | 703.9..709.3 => 1.11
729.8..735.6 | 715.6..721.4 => 1.07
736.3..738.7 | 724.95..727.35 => 1.09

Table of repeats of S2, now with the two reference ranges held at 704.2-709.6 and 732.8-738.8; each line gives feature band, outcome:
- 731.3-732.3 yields -0.048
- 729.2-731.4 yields 0.019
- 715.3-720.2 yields 0.018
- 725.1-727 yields 0.020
